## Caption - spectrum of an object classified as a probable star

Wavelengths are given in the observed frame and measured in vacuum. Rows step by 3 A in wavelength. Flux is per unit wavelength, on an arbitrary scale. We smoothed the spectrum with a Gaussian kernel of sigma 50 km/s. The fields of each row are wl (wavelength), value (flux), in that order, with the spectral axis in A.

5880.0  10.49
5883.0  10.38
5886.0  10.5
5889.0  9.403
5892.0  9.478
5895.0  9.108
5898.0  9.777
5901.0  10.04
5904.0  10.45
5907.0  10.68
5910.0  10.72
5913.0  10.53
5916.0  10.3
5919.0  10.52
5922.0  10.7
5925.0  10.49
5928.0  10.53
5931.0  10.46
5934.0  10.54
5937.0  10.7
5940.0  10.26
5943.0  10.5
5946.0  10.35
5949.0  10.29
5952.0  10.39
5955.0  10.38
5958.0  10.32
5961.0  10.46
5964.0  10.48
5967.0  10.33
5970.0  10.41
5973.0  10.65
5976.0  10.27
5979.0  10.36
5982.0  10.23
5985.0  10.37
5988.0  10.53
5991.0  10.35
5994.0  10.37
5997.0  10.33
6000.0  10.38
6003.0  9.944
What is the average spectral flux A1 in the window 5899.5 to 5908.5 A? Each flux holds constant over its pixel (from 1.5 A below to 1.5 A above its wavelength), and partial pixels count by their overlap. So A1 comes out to 10.4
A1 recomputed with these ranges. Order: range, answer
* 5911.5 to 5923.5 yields 10.5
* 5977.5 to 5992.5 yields 10.4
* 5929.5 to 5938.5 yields 10.6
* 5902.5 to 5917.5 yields 10.5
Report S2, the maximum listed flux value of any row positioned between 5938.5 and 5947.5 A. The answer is 10.5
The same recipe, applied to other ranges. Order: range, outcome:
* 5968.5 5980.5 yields 10.65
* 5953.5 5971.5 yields 10.48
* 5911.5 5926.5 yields 10.7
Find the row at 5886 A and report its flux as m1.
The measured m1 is 10.5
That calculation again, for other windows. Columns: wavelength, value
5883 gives 10.38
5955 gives 10.38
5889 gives 9.403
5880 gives 10.49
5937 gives 10.7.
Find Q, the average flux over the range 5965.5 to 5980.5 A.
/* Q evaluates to 10.4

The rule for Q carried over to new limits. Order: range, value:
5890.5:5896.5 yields 9.29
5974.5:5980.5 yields 10.3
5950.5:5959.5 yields 10.4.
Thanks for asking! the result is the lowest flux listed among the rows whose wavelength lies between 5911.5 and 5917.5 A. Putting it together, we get 10.3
